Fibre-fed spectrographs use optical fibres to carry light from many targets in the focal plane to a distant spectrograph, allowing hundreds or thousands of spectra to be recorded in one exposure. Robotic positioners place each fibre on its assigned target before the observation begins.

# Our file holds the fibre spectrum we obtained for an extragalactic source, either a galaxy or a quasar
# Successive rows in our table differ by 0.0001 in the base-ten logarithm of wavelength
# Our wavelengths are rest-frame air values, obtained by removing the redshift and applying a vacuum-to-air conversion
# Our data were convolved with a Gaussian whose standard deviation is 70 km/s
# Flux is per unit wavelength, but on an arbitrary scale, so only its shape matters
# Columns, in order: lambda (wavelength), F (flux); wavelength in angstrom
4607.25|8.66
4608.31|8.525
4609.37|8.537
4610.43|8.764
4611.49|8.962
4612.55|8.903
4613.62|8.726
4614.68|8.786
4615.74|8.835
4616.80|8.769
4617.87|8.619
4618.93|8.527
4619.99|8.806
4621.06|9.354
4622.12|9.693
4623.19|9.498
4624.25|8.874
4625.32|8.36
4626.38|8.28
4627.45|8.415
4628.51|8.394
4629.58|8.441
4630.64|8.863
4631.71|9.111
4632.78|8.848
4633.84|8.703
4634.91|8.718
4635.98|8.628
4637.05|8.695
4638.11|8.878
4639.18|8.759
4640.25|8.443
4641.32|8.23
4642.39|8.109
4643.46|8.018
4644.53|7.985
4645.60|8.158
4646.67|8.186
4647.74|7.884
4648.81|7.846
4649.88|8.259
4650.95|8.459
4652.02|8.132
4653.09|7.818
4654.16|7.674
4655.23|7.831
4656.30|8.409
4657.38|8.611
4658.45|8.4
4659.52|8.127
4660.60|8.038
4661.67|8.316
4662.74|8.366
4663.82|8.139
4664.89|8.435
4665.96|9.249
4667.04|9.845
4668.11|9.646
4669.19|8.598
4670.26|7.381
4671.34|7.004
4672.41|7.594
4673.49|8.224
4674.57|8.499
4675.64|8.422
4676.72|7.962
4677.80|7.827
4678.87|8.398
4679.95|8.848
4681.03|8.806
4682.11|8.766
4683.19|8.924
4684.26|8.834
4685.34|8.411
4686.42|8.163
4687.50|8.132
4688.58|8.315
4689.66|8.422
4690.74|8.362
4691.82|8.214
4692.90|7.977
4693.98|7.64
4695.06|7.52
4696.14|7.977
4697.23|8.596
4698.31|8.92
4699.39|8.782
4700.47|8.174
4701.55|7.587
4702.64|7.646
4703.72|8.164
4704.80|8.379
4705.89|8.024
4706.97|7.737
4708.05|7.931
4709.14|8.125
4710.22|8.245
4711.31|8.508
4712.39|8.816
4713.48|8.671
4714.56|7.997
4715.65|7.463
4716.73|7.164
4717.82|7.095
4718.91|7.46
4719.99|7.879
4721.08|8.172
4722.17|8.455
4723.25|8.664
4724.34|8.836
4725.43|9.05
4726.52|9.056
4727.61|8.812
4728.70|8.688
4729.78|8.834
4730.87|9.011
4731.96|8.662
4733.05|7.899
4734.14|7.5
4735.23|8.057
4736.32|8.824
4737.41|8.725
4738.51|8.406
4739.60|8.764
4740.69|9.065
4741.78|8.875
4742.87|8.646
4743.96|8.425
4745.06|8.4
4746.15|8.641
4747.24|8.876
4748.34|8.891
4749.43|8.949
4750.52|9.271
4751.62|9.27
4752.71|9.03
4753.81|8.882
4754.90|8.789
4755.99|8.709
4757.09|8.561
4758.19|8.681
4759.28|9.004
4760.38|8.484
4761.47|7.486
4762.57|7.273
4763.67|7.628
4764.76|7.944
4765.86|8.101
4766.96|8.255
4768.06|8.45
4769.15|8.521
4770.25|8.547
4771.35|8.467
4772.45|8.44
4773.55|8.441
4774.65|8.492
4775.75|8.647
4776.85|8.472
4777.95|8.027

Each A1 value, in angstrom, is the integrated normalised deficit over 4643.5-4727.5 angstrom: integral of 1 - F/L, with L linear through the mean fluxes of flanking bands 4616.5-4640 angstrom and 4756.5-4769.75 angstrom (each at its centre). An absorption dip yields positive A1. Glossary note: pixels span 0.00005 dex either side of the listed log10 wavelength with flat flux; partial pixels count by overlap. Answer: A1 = 2.8 angstrom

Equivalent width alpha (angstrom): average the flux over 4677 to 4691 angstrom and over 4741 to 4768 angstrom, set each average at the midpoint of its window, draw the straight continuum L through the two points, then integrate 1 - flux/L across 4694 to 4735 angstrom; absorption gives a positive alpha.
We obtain 1.4 angstrom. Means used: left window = 8.47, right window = 8.55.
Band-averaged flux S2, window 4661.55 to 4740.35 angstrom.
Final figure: 8.32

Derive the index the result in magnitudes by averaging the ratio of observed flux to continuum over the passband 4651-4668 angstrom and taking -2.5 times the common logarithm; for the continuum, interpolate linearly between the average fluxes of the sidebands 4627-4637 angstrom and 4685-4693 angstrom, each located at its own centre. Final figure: 0.01 mag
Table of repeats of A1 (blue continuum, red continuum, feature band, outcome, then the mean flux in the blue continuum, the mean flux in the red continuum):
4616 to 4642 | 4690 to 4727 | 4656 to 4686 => 0.0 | 8.74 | 8.16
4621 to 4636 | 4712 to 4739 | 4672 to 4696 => 0.7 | 8.8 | 8.32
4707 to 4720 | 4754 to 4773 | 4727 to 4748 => -1.2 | 7.94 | 8.33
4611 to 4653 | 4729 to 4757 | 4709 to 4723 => 1.1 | 8.58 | 8.7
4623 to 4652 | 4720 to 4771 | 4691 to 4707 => 0.8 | 8.46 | 8.56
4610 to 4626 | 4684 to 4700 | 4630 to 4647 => 0.4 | 8.89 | 8.27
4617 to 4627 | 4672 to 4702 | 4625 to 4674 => 1.6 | 8.88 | 8.3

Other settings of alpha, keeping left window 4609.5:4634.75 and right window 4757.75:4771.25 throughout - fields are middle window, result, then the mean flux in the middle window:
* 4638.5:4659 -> 1.2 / 8.17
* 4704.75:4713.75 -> 0.2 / 8.25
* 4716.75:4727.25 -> 0.2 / 8.24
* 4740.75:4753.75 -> -0.9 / 8.85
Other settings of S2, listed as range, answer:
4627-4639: 8.71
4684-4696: 8.16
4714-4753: 8.49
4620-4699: 8.41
